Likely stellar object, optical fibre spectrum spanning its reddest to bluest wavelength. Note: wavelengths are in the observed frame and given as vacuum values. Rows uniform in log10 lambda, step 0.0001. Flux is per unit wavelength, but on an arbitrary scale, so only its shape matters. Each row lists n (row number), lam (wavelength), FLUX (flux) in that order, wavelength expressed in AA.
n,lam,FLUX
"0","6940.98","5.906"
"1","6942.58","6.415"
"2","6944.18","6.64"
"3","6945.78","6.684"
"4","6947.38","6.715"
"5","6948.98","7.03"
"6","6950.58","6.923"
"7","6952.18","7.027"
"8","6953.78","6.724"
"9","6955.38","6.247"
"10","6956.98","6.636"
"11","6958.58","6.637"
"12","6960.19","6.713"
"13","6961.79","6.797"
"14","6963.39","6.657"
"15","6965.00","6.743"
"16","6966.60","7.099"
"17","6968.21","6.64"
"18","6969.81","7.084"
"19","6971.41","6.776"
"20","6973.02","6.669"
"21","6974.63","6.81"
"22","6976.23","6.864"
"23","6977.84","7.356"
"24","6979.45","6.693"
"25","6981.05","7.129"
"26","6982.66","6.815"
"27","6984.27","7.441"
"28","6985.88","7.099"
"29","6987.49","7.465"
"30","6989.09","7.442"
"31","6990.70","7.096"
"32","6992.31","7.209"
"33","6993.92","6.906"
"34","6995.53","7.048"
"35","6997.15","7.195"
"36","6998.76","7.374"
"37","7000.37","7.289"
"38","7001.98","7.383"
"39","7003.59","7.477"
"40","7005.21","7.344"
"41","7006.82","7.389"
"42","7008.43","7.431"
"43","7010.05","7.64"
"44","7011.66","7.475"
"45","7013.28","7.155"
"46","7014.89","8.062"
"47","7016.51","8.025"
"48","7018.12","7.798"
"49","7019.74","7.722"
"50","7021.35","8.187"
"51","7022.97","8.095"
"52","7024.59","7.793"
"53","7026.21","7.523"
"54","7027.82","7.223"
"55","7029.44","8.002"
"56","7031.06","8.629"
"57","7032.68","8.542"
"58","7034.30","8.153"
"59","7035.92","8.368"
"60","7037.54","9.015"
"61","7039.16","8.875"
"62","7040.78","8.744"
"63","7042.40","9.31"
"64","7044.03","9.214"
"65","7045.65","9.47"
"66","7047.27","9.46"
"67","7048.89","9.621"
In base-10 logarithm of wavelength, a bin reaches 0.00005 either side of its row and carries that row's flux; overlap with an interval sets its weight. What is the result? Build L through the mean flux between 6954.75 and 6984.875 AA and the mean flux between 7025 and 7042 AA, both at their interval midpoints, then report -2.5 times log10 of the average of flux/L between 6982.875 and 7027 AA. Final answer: 0.03 mag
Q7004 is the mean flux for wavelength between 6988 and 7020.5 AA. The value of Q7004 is 7.42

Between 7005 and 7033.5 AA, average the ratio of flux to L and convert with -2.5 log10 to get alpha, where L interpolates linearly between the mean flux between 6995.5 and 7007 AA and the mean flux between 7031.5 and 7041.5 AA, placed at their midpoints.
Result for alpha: 0.03 mag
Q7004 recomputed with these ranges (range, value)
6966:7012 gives 7.16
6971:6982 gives 6.9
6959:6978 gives 6.83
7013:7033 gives 7.91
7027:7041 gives 8.38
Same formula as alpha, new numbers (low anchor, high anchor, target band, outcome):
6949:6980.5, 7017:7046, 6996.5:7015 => 0.05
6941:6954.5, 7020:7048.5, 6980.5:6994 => 0.05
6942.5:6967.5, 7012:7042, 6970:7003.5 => 0.03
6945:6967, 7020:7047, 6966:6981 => 0.04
